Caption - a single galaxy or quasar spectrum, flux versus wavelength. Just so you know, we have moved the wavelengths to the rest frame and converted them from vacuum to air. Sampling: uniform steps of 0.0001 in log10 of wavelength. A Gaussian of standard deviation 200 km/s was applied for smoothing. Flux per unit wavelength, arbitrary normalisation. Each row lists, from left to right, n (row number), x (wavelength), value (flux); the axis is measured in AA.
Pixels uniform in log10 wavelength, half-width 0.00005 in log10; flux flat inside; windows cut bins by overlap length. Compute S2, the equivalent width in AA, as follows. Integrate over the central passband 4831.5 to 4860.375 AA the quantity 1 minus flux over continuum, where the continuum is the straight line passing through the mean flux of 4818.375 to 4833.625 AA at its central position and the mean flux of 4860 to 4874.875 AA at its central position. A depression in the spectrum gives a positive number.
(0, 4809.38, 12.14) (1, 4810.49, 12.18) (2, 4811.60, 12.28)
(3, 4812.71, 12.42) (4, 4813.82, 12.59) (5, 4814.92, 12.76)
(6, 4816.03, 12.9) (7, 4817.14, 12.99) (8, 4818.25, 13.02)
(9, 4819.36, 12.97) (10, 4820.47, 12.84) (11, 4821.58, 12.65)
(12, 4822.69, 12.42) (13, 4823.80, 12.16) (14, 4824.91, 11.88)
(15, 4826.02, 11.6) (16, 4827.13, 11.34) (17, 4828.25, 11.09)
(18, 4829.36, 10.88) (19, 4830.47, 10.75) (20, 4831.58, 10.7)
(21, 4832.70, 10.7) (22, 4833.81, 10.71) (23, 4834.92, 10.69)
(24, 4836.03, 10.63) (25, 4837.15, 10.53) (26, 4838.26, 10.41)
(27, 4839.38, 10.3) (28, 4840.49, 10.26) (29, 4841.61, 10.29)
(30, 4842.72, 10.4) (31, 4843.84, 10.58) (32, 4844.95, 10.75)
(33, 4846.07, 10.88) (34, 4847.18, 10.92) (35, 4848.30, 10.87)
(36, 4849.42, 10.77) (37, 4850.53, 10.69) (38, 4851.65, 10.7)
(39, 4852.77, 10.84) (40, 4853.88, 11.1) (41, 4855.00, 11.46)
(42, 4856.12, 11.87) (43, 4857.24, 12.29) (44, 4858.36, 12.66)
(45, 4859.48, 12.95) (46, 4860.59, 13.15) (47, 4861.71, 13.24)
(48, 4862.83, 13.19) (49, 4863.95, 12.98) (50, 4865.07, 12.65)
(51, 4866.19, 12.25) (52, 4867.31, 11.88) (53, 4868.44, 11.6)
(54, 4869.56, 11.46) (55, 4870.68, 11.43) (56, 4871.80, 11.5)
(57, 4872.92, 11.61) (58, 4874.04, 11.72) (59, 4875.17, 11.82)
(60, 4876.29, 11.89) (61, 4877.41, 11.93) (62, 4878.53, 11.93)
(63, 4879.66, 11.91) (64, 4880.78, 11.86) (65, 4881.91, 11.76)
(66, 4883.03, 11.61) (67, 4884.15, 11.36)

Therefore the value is 2.31 AA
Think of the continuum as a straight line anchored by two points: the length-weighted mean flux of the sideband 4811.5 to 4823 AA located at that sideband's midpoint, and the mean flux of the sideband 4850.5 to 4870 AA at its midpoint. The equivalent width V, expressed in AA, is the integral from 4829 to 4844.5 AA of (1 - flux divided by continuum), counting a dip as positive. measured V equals 2.4 AA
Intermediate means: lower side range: 12.7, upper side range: 12.1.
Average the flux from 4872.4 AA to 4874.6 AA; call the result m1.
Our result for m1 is 11.7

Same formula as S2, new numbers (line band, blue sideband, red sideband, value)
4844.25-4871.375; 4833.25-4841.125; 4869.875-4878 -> -1.41 AA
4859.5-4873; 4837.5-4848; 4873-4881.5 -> -1.04 AA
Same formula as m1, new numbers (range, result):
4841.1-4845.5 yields 10.5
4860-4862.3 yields 13.2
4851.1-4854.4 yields 10.9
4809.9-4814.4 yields 12.4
